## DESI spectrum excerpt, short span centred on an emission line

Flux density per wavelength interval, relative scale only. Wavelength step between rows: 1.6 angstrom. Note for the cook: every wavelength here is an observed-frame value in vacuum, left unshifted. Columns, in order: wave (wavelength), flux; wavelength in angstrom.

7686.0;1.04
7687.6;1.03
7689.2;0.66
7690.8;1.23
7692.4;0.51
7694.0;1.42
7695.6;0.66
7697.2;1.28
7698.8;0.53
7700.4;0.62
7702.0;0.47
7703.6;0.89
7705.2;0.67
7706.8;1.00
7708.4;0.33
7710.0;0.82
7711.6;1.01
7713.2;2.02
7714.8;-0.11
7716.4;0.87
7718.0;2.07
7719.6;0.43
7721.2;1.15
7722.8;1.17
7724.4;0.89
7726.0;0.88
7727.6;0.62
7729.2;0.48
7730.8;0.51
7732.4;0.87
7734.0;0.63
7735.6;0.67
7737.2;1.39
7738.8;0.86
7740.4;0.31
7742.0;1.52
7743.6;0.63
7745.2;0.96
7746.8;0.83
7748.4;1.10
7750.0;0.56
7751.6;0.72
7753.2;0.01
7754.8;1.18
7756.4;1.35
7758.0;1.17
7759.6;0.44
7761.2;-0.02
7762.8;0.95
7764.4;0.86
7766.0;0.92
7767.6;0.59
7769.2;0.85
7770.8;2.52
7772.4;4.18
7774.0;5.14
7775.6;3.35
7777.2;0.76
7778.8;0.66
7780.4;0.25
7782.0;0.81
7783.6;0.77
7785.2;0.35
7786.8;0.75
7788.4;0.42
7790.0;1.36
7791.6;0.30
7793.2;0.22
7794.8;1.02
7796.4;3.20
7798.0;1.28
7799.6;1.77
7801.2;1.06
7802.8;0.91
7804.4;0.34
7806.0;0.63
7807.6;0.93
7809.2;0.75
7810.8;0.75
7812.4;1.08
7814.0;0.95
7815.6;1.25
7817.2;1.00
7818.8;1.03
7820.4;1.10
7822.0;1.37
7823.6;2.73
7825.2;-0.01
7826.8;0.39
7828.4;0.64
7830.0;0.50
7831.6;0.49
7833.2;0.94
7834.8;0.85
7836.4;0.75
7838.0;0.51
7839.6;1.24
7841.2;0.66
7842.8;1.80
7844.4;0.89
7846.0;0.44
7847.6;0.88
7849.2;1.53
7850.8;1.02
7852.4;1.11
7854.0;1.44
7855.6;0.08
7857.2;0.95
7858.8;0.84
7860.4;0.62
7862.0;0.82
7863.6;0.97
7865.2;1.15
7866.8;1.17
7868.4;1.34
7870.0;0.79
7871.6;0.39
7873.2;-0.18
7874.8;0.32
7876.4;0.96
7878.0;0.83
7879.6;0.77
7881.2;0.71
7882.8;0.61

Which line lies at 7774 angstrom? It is H-alpha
